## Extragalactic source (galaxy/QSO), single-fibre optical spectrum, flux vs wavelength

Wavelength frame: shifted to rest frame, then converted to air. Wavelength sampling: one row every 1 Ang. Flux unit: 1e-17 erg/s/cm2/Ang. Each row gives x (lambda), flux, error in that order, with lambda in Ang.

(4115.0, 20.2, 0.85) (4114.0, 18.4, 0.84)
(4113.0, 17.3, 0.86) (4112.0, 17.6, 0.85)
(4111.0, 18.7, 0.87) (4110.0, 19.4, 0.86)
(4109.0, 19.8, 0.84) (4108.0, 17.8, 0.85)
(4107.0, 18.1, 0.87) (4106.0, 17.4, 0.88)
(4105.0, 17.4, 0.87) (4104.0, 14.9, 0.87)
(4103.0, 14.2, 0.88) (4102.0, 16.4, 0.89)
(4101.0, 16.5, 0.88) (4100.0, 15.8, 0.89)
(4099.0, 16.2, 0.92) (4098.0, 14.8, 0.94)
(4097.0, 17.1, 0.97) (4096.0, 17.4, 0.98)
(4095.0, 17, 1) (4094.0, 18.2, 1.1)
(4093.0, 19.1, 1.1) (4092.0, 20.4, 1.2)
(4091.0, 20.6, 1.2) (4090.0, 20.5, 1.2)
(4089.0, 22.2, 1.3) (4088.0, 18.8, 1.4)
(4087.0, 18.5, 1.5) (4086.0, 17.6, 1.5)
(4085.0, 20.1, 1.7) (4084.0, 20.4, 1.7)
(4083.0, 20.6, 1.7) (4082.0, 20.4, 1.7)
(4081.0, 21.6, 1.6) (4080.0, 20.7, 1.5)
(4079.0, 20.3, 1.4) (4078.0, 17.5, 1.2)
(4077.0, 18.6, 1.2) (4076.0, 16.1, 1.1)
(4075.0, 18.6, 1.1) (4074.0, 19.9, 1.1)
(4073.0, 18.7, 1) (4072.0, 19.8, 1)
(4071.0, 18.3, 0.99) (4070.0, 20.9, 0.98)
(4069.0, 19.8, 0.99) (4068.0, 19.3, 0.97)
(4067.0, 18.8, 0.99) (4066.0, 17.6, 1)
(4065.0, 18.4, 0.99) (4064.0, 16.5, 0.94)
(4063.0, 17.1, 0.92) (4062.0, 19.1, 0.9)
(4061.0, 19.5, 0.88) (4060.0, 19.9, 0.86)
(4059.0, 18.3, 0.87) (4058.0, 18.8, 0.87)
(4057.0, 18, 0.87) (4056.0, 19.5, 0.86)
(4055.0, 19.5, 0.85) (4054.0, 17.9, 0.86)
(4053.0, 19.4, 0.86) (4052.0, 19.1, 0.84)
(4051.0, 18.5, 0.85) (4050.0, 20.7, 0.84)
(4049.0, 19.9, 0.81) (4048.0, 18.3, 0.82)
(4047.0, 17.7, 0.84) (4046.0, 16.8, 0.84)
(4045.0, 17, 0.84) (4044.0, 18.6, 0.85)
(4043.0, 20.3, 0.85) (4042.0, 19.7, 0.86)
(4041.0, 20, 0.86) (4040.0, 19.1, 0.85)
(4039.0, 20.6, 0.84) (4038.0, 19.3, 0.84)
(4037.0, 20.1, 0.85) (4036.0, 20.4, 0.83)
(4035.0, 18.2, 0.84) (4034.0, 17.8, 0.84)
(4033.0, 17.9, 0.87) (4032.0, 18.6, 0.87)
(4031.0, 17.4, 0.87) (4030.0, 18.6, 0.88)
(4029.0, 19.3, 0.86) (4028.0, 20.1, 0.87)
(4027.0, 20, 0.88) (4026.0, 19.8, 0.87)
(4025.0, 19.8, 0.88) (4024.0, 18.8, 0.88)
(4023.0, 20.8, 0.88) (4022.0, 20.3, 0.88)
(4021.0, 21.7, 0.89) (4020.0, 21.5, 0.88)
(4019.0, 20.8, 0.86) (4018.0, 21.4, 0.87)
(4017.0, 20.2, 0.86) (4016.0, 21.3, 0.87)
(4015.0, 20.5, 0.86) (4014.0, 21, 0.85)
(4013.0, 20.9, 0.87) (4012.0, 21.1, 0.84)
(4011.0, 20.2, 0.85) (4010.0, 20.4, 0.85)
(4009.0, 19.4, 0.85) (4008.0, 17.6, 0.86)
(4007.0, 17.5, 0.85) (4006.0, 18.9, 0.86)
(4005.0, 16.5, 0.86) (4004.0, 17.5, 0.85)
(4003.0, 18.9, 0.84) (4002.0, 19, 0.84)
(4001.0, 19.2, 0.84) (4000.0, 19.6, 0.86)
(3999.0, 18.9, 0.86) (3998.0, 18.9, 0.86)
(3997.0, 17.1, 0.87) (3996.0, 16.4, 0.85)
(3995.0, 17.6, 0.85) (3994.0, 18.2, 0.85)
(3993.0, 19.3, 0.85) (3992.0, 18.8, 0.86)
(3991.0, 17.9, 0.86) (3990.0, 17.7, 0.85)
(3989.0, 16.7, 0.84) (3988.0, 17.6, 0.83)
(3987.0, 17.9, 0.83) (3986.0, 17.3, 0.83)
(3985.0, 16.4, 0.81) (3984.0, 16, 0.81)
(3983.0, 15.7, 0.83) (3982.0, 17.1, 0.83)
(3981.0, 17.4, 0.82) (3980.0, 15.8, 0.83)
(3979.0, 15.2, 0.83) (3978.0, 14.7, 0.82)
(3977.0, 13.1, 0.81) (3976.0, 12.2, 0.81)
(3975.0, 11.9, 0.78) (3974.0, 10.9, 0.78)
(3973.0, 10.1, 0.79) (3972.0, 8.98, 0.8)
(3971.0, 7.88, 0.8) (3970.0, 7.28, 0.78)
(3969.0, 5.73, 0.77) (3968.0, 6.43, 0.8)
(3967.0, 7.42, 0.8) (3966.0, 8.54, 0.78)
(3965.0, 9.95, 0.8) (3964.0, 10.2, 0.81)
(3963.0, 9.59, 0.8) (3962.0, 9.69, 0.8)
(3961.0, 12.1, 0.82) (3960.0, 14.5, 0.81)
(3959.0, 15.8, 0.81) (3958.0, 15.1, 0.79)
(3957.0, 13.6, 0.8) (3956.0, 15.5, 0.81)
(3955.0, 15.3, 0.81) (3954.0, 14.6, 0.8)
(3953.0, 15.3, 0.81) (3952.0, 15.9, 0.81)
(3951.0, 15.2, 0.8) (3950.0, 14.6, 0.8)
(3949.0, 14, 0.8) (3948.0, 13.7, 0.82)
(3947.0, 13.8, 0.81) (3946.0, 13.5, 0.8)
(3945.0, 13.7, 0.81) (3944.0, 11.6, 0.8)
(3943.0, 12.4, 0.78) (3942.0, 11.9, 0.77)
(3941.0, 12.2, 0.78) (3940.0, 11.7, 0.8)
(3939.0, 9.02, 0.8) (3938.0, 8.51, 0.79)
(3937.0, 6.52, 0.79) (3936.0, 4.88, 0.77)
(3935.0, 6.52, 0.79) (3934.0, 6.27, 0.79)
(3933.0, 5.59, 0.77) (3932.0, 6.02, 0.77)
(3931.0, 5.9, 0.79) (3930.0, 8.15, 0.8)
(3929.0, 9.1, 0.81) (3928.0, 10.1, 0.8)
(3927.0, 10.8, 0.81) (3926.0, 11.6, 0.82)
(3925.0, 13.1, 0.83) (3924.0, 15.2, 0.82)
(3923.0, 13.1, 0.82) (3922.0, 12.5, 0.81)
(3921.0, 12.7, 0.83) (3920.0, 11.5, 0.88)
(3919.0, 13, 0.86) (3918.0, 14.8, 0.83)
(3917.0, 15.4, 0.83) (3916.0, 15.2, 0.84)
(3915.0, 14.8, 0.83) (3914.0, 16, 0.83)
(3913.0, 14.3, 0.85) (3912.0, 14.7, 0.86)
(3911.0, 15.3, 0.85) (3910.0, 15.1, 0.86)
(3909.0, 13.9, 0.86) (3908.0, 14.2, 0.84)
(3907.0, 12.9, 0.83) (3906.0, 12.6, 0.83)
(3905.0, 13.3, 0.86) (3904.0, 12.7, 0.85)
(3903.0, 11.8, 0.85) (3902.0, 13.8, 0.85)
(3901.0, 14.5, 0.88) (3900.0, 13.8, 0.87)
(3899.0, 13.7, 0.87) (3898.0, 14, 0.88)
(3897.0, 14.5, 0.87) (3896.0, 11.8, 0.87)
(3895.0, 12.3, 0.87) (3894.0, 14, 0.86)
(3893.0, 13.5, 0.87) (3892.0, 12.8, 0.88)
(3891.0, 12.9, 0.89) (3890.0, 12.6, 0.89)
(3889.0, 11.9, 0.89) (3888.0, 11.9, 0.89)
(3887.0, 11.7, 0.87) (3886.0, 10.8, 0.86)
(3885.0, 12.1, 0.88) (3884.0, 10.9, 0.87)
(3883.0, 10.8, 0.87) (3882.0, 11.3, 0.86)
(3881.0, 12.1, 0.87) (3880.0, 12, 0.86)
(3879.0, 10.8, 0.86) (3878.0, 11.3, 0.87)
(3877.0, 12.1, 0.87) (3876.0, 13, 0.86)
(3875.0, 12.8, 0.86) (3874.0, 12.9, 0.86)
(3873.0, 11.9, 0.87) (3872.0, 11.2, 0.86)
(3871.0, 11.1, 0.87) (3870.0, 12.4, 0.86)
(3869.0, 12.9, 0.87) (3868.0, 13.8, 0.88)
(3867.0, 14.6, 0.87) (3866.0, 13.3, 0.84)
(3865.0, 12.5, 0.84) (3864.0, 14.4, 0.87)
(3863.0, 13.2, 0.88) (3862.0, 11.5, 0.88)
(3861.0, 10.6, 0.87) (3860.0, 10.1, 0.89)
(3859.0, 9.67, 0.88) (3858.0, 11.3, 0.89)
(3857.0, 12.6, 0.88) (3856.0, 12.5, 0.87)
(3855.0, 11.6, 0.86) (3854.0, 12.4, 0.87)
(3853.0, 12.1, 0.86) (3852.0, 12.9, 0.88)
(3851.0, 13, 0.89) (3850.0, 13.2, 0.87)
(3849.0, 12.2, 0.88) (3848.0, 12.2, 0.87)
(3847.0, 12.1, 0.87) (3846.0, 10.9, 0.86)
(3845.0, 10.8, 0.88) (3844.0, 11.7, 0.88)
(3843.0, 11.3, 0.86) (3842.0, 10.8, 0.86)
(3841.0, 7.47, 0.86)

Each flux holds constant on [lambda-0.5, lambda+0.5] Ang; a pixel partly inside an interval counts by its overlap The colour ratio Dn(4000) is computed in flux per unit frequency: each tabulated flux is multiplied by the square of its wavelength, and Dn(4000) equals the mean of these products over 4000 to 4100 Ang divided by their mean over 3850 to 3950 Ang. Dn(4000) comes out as 1.7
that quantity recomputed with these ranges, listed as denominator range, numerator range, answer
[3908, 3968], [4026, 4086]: 1.68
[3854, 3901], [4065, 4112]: 1.67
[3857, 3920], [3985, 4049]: 1.58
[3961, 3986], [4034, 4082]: 1.69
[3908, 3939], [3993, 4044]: 1.79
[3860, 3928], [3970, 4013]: 1.35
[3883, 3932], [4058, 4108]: 1.58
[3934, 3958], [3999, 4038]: 1.65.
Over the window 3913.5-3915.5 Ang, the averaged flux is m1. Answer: 15.4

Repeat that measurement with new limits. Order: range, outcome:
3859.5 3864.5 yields 12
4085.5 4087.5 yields 18.1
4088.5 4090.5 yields 21.4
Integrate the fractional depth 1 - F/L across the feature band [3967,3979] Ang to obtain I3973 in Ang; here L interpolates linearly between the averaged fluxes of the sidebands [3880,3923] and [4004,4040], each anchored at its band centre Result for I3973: 4.9 Ang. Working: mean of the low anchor 13.2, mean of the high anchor 19.6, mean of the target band 10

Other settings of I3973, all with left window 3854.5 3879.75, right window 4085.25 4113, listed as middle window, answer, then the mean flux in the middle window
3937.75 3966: 2.6 Ang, 12.9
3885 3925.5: -1.1 Ang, 13.4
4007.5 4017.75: -3.0 Ang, 20.3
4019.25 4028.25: -2.4 Ang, 20.3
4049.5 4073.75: -2.8 Ang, 18.9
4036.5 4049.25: -2.0 Ang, 19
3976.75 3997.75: -2.5 Ang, 16.9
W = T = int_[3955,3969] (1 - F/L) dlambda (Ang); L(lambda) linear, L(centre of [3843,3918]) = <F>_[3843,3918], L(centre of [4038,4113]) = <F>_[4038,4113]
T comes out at 3.50 Ang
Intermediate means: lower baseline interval 12.7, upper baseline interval 18.6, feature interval 11.4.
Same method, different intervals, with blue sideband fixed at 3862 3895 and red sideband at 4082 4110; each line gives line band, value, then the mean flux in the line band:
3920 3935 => 4.0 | 9.94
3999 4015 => -3.5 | 19.2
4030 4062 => -4.1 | 18.9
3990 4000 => -1.8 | 18.2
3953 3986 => 5.2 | 12.5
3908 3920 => -1.2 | 14.6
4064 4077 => -1.0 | 18.8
